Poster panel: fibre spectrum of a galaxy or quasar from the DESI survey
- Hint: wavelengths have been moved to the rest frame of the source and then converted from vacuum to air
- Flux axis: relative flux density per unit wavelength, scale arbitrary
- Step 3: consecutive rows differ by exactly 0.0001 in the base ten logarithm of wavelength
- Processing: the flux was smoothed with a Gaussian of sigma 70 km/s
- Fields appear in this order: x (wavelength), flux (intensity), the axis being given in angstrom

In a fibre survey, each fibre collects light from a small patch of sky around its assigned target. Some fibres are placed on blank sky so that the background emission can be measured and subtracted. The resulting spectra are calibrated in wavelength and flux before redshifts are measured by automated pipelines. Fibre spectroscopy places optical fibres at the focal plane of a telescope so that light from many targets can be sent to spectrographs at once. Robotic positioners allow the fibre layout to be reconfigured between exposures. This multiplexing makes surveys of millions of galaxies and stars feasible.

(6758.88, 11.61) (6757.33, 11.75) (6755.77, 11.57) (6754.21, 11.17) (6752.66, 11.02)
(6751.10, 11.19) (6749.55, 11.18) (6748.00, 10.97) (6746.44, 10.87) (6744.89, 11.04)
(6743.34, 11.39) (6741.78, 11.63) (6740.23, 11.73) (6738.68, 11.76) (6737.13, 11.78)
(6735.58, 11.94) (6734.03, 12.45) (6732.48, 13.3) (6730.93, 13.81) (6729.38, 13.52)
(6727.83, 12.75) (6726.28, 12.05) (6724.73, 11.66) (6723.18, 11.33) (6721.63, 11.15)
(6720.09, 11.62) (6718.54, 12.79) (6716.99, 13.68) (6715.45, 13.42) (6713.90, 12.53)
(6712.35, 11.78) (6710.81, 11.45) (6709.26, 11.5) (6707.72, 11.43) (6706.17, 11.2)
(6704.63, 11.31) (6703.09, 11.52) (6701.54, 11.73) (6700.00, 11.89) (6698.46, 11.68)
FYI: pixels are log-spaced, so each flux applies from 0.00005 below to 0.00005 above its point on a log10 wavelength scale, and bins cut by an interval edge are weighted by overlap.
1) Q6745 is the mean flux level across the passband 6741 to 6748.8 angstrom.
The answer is 11.2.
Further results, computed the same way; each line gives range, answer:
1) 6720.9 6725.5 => 11.4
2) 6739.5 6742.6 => 11.7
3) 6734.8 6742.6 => 11.8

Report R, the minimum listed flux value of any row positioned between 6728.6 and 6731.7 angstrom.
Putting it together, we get 13.52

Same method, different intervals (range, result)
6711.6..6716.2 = 11.78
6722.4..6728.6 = 11.33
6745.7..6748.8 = 10.87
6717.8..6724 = 11.15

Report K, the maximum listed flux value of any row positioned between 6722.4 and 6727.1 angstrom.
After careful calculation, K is 12.05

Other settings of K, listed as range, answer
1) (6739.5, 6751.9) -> 11.73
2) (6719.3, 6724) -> 11.62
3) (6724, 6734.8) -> 13.81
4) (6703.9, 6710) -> 11.5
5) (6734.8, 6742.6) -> 11.94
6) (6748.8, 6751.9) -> 11.19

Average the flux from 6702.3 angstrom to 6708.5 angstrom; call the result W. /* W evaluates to 11.4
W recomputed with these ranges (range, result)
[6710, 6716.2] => 12.3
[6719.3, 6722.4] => 11.4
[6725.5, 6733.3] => 13.1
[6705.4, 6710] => 11.4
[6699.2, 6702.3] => 11.8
